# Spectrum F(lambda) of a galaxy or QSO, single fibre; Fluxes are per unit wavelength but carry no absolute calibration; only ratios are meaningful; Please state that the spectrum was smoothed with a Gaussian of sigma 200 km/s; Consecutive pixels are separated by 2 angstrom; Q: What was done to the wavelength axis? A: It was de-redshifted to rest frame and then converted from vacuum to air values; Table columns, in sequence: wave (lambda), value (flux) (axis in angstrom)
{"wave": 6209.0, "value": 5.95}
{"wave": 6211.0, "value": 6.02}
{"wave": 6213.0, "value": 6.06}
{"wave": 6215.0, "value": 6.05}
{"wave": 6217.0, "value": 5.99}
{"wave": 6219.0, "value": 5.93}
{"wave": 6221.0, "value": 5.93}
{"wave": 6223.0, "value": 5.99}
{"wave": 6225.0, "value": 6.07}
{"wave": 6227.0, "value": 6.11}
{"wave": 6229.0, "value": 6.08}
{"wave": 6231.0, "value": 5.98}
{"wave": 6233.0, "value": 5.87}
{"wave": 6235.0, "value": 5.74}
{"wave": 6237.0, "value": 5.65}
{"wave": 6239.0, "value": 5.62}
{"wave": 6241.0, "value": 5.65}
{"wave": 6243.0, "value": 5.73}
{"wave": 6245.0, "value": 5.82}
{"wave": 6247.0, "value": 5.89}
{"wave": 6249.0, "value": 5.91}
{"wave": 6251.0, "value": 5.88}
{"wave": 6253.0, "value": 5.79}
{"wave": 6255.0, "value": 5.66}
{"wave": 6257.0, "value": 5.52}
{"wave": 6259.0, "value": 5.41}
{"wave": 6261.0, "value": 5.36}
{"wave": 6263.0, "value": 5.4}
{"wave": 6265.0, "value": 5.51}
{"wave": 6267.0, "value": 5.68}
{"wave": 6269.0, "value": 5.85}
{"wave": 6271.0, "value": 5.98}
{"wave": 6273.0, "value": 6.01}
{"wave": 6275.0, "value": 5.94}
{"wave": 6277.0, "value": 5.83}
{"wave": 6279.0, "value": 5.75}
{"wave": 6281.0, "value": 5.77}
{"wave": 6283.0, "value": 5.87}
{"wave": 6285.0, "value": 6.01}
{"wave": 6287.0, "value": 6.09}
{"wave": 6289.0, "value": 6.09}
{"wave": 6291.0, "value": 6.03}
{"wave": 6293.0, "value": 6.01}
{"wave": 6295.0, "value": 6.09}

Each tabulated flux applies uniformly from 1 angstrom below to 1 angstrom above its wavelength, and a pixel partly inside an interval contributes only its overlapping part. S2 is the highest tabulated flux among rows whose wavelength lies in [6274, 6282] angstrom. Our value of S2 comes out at 5.94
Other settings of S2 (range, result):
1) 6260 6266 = 5.51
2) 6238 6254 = 5.91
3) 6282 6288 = 6.09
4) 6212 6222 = 6.06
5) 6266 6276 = 6.01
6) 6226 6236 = 6.11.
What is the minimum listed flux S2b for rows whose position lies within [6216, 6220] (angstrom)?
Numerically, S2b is 5.93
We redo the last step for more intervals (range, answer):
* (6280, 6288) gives 5.77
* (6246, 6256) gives 5.66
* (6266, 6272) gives 5.68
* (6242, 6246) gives 5.73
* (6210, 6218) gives 5.99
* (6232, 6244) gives 5.62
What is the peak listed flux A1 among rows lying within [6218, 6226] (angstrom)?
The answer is 6.07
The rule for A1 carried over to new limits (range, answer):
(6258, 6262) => 5.41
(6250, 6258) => 5.88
